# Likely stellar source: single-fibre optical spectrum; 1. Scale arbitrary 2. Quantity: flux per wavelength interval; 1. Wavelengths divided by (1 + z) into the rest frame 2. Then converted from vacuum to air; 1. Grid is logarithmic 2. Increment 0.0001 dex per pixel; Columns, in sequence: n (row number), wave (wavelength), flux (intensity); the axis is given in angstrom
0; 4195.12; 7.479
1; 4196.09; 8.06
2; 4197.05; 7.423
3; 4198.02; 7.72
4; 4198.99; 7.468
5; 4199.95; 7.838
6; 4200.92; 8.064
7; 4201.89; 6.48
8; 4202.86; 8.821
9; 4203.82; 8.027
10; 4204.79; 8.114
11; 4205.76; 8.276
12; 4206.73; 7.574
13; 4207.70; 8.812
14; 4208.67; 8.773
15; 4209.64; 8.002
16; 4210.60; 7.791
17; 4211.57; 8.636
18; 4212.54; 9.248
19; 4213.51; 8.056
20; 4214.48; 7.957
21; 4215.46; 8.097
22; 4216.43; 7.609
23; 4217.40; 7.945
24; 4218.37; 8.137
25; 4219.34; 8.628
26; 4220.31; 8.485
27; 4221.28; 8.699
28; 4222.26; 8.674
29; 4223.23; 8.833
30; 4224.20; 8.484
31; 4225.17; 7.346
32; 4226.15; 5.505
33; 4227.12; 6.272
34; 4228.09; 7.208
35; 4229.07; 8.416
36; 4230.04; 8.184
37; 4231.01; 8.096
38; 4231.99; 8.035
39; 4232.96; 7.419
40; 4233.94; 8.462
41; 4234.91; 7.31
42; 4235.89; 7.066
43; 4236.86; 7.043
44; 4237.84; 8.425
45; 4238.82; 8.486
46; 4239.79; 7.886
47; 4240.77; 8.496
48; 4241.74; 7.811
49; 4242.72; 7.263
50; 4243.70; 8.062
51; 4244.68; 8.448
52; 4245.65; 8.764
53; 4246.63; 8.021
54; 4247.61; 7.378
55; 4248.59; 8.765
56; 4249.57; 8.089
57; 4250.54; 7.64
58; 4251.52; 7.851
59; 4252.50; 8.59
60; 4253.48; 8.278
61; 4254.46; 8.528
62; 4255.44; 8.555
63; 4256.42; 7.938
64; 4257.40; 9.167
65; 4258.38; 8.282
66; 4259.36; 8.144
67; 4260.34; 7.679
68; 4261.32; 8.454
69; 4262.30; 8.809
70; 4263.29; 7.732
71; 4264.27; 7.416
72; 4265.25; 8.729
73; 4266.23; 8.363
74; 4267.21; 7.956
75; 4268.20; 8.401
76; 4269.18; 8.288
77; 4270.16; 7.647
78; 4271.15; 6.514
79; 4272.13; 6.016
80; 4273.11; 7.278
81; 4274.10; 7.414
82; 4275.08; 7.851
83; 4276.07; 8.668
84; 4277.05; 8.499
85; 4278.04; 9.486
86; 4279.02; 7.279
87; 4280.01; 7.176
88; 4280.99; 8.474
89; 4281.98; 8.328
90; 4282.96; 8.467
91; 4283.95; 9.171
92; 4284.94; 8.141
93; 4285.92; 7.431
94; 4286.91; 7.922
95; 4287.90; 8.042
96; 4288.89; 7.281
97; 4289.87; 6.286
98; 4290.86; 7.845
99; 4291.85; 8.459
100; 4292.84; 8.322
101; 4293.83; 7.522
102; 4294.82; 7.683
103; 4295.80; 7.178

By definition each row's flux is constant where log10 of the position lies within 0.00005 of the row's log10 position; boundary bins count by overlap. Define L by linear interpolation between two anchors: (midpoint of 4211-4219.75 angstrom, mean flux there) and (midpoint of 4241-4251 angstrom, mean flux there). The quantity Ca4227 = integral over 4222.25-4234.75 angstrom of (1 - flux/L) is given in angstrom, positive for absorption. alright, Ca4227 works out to 0.7 angstrom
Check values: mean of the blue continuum 8.24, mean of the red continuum 8.04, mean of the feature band 7.72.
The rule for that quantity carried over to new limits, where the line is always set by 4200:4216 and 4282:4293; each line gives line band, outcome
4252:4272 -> -0.3 angstrom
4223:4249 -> 0.8 angstrom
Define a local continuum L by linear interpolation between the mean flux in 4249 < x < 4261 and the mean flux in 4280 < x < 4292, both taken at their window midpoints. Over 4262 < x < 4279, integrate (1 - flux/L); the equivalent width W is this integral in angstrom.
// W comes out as 0.4 angstrom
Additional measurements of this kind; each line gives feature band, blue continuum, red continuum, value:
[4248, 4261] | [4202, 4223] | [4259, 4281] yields -0.41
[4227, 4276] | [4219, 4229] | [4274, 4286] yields 0.42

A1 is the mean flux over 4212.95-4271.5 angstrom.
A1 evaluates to 8.02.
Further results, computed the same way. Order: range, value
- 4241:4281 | 8.04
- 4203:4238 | 7.99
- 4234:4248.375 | 7.92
